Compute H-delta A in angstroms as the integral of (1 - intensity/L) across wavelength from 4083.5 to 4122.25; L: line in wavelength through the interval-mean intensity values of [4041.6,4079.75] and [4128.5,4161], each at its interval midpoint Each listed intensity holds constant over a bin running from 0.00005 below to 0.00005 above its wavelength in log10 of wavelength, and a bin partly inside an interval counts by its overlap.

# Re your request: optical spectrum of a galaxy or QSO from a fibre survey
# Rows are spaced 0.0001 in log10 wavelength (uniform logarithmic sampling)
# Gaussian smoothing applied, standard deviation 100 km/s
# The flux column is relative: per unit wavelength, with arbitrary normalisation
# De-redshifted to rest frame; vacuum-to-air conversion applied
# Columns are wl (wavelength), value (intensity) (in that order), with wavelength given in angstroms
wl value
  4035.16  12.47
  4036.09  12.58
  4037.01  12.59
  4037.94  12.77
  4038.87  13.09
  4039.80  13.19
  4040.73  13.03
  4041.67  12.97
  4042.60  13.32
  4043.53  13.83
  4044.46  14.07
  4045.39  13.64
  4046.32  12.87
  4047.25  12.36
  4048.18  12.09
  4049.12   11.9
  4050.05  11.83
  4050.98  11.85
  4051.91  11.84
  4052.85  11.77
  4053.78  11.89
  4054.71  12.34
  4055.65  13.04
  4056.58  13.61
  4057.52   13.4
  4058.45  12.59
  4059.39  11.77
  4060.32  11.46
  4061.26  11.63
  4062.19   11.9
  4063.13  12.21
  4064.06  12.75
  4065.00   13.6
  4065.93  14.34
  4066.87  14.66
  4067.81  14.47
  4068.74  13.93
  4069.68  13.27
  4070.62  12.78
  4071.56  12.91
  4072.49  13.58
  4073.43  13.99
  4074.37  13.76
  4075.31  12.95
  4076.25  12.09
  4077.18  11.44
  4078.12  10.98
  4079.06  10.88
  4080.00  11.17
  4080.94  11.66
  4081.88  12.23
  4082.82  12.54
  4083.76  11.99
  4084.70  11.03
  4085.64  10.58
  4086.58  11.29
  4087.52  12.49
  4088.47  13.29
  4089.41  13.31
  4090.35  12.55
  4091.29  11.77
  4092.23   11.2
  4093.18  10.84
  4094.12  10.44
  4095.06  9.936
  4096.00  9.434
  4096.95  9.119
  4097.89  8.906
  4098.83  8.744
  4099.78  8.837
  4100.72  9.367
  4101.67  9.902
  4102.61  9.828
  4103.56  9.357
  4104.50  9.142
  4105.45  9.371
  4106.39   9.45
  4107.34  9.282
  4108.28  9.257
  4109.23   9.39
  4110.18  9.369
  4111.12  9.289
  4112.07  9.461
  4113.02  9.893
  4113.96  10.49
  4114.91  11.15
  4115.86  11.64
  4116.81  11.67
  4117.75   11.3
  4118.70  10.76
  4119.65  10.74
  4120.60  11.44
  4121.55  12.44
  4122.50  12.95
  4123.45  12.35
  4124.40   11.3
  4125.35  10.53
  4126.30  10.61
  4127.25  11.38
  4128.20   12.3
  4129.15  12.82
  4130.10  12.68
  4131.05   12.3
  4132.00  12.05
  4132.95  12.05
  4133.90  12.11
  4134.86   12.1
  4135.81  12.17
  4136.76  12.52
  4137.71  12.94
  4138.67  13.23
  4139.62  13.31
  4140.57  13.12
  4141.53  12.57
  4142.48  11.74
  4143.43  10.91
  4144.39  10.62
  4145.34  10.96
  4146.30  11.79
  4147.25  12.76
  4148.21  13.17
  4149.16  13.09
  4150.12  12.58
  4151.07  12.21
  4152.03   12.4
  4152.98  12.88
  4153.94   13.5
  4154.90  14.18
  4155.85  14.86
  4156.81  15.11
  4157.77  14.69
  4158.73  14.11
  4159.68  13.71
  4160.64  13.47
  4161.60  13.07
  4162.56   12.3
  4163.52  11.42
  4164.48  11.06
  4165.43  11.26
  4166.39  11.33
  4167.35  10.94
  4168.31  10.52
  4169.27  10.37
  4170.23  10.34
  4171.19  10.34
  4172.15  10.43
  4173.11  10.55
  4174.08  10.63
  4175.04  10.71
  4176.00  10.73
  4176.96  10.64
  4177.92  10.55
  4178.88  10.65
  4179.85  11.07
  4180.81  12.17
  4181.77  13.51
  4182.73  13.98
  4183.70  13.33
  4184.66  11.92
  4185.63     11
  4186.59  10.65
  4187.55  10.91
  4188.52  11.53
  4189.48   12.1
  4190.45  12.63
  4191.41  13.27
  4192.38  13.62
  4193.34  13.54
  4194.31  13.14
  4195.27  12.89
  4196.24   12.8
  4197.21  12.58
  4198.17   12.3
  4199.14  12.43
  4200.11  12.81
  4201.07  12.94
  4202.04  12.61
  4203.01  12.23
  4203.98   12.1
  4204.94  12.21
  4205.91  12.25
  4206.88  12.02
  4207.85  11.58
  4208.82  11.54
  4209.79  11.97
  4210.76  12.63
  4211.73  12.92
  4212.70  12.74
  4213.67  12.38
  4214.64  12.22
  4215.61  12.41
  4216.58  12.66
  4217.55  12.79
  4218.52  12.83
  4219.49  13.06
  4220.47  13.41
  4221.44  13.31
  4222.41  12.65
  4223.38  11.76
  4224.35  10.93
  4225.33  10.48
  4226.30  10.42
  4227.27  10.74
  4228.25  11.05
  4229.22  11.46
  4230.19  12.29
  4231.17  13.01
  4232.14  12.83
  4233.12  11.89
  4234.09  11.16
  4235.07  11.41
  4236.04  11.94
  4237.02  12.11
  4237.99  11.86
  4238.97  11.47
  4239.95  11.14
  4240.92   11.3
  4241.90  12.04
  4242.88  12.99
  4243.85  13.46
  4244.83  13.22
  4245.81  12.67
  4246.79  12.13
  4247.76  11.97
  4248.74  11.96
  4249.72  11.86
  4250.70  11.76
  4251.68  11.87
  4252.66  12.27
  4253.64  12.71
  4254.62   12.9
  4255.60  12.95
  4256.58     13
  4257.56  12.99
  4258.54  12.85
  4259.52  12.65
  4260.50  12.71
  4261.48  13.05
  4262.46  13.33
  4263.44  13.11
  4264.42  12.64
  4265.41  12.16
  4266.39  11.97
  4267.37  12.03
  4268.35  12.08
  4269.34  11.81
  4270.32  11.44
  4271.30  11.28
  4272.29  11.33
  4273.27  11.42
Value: 6.9 angstroms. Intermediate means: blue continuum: 12.7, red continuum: 12.8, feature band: 10.5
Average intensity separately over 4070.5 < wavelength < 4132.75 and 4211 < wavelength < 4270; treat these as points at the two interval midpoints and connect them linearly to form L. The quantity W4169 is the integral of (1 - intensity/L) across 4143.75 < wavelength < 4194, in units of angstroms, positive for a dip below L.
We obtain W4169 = -1.86 angstroms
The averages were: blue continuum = 11.1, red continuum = 12.3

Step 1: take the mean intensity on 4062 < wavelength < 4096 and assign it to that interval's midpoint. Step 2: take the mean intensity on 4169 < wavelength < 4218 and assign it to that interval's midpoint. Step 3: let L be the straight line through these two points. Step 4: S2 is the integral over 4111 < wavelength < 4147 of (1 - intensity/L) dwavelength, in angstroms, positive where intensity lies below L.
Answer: 1.4 angstroms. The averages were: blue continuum 12.3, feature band 11.7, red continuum 12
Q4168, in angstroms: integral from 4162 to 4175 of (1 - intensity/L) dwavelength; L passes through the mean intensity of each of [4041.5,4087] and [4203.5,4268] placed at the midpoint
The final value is 1.6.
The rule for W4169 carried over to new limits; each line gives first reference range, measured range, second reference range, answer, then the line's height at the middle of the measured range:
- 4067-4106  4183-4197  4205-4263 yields -0.48 angstroms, 12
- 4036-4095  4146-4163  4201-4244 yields -1.49 angstroms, 12.3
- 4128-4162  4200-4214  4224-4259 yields -0.02 angstroms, 12.3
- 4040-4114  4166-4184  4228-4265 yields 1.30 angstroms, 12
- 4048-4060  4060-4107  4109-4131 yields 0.94 angstroms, 11.8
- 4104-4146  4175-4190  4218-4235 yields 0.06 angstroms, 11.7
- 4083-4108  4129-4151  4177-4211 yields -2.07 angstroms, 11.3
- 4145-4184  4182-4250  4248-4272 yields 0.11 angstroms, 12.3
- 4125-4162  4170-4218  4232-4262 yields 1.61 angstroms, 12.5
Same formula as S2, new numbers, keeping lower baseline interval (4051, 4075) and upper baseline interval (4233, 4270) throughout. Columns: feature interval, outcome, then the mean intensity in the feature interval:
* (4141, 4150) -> 0.47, 12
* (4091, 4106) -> 3.59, 9.74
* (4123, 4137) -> 0.83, 11.9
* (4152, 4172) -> 0.26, 12.4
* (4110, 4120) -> 1.72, 10.6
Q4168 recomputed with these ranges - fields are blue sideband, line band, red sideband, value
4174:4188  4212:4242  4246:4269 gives 0.24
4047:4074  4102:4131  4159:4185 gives 3.33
